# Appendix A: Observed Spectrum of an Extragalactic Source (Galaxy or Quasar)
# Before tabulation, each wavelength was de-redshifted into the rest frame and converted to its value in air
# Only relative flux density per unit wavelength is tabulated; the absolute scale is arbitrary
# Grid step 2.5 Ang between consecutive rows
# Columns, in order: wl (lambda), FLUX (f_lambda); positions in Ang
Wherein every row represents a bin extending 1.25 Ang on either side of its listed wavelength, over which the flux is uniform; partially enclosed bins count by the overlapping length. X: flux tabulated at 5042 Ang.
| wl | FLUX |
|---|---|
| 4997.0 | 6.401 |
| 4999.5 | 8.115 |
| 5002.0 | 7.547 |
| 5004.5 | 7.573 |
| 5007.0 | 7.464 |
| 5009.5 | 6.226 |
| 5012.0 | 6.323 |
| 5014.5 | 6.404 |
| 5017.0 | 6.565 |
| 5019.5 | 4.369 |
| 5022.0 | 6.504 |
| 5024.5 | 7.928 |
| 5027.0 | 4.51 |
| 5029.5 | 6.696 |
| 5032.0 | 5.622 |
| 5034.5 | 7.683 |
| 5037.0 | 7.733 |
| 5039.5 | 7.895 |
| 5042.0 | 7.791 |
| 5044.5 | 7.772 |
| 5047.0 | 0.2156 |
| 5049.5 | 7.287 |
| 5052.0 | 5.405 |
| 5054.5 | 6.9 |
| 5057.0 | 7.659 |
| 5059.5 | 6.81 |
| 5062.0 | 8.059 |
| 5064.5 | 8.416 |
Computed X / 7.791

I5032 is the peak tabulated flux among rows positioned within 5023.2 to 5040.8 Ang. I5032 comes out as 7.928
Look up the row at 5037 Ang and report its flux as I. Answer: 7.733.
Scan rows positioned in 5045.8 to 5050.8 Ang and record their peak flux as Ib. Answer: 7.287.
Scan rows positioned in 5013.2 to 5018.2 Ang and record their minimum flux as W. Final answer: 6.404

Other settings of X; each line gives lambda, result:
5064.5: 8.416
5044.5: 7.772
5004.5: 7.573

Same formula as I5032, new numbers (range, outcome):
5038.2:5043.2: 7.895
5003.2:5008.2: 7.573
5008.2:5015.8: 6.404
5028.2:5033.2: 6.696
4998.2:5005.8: 8.115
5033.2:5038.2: 7.733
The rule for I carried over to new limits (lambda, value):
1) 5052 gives 5.405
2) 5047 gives 0.2156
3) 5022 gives 6.504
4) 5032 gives 5.622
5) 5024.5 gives 7.928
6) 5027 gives 4.51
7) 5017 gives 6.565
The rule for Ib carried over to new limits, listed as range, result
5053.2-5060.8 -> 7.659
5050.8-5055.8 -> 6.9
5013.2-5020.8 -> 6.565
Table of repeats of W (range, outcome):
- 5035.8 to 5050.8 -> 0.2156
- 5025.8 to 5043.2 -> 4.51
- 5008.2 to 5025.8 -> 4.369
